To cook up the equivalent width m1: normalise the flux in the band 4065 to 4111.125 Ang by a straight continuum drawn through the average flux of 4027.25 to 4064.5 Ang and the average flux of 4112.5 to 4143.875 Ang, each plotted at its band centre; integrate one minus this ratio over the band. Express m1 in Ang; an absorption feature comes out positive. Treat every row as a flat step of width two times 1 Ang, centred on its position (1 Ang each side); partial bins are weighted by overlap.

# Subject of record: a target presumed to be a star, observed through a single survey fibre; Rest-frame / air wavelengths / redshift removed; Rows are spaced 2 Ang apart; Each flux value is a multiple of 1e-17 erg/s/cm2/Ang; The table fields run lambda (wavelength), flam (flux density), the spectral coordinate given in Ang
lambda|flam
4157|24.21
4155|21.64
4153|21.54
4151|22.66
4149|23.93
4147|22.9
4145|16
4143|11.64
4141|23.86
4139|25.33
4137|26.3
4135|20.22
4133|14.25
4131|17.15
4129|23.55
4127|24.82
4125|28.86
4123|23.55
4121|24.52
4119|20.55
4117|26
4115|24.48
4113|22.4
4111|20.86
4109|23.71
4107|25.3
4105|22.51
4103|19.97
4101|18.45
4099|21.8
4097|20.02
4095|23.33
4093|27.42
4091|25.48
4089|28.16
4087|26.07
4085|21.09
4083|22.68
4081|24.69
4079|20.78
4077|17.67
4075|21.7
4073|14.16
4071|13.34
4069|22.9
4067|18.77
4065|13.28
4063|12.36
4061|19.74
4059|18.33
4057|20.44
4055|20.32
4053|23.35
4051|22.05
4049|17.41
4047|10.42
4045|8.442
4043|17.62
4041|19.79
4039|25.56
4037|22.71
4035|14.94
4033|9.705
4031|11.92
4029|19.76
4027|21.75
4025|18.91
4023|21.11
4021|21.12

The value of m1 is -3.6 Ang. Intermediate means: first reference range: 17.5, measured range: 21.6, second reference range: 22.4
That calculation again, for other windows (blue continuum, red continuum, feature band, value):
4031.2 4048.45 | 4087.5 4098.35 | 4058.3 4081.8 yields 3.3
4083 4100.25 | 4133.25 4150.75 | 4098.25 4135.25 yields 0.3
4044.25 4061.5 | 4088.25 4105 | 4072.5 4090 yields -0.7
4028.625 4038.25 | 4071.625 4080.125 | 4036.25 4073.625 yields -1.9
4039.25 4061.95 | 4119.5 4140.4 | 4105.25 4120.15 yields -1.0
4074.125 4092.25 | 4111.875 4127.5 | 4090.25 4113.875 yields 1.2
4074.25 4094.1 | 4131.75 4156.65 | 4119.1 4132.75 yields -0.8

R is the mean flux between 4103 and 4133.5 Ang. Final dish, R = 22.9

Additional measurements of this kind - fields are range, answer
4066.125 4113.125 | 21.8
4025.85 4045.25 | 17.6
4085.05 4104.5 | 23.3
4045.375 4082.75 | 18.3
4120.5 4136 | 22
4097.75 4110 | 21.9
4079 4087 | 23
